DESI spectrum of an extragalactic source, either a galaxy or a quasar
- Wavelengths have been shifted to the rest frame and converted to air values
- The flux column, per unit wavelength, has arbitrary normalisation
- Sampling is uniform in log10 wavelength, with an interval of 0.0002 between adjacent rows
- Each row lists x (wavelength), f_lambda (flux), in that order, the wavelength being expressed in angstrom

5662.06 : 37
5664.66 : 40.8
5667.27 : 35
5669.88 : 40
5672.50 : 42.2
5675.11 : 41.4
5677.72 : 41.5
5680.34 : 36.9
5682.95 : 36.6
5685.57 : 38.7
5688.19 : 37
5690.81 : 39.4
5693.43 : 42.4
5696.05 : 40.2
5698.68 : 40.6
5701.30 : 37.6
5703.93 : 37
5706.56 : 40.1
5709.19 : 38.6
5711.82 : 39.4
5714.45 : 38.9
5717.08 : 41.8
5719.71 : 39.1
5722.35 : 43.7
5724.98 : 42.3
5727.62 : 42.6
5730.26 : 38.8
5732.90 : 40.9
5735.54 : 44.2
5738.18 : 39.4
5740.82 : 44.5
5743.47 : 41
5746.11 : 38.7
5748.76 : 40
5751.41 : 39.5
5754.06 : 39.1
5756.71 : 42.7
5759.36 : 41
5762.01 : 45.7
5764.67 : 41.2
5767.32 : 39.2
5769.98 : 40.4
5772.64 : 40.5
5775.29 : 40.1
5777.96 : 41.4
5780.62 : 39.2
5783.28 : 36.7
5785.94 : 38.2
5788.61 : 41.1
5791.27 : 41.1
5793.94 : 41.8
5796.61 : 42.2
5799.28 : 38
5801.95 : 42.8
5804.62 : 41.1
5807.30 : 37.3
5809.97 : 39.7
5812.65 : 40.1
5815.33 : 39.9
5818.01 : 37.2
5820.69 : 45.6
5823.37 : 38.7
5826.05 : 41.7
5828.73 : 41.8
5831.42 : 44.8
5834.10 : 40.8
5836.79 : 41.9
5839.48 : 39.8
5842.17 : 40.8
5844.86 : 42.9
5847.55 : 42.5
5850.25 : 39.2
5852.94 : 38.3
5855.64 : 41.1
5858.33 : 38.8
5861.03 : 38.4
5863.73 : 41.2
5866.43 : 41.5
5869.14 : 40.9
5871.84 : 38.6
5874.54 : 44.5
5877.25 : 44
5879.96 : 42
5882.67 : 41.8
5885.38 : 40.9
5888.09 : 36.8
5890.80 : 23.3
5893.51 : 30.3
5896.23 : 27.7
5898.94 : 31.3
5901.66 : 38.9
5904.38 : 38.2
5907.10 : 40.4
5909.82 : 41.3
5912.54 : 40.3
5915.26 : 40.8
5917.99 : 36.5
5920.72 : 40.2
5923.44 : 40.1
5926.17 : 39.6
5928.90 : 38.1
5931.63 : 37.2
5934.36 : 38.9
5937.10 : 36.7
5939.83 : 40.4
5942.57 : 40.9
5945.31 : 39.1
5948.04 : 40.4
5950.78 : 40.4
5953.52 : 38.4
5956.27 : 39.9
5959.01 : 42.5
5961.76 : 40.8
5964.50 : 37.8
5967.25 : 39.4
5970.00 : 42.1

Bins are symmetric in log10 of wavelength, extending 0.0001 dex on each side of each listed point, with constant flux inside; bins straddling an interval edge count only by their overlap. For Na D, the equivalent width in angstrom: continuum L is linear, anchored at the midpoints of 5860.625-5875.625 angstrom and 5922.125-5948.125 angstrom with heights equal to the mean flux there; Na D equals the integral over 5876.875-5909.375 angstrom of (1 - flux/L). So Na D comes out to 3.3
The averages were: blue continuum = 40.9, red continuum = 39.1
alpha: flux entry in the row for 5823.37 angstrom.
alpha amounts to 38.7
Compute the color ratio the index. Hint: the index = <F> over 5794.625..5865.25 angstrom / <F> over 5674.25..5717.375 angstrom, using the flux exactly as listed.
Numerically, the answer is 1.0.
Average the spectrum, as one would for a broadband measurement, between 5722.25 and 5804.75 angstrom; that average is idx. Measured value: 40.9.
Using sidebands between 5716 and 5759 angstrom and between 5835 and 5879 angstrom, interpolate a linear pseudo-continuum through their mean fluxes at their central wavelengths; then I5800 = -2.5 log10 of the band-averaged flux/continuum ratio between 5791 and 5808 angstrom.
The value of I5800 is 0.01 mag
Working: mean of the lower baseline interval 41.1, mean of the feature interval 40.7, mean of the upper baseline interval 40.9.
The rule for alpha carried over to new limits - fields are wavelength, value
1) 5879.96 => 42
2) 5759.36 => 41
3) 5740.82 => 44.5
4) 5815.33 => 39.9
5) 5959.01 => 42.5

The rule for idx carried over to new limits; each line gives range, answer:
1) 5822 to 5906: 39.1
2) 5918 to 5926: 39.5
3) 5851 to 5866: 39.7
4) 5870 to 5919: 37.7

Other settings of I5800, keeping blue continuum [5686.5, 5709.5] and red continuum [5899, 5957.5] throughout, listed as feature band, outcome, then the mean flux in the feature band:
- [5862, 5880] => -0.07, 41.7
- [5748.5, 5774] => -0.05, 41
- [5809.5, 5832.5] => -0.05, 41.1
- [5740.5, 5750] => -0.04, 40.7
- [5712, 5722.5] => -0.03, 40.4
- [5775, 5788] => 0.00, 39.1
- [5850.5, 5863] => 0.00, 39.3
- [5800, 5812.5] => -0.02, 40.1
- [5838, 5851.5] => -0.05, 41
